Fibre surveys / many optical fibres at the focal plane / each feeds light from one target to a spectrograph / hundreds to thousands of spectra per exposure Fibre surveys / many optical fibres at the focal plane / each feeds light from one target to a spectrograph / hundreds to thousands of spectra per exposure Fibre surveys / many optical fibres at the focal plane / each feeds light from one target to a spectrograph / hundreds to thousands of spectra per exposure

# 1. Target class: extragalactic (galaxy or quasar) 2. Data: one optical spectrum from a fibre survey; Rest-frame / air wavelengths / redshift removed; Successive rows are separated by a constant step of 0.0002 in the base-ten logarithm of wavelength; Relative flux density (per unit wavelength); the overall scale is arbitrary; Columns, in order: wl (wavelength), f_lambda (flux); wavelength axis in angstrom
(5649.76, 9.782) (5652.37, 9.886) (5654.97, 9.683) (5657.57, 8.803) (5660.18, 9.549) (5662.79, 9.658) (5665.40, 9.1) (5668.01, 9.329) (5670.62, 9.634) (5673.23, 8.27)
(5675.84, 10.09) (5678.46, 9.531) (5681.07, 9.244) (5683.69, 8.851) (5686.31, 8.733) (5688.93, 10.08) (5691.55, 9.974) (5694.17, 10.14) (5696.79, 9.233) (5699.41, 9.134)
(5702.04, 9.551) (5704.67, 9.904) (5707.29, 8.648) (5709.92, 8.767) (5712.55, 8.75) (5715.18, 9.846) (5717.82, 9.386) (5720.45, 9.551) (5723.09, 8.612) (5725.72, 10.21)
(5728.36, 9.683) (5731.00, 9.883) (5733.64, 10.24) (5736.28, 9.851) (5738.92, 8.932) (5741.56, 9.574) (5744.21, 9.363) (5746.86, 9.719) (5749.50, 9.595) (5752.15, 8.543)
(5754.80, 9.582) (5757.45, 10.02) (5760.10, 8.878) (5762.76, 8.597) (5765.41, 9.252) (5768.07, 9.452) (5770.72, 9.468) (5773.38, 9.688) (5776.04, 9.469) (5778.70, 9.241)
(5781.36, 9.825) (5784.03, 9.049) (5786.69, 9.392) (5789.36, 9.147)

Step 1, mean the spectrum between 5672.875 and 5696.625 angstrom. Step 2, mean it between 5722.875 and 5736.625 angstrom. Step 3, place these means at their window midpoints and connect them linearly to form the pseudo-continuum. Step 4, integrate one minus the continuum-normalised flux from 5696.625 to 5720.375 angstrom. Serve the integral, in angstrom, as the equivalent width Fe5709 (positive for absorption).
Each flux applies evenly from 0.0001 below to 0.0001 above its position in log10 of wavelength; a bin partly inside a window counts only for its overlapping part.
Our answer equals 1.0 angstrom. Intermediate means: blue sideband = 9.47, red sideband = 9.83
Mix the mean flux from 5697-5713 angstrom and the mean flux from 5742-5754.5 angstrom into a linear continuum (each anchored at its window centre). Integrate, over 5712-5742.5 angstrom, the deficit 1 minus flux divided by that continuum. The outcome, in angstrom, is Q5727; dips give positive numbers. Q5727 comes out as -1.0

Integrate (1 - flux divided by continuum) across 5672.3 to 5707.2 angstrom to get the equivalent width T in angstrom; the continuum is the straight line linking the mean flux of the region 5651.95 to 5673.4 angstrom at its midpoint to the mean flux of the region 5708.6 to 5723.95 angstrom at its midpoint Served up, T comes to -0.6 angstrom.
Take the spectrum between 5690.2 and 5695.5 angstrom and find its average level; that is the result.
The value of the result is 10.1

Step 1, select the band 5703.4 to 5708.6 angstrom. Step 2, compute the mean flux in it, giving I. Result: 9.28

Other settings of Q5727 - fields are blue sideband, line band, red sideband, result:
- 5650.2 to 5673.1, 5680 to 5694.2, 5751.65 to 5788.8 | -0.1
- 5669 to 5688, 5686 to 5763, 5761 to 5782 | -1.4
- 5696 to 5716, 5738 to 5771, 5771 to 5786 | 0.2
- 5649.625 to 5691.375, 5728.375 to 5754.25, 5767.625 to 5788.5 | -0.3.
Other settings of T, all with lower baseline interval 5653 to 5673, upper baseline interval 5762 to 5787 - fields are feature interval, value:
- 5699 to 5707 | -0.09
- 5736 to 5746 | -0.05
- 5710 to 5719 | 0.10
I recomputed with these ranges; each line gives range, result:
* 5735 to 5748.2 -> 9.49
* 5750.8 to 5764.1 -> 9.12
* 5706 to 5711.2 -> 8.71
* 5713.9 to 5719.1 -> 9.6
